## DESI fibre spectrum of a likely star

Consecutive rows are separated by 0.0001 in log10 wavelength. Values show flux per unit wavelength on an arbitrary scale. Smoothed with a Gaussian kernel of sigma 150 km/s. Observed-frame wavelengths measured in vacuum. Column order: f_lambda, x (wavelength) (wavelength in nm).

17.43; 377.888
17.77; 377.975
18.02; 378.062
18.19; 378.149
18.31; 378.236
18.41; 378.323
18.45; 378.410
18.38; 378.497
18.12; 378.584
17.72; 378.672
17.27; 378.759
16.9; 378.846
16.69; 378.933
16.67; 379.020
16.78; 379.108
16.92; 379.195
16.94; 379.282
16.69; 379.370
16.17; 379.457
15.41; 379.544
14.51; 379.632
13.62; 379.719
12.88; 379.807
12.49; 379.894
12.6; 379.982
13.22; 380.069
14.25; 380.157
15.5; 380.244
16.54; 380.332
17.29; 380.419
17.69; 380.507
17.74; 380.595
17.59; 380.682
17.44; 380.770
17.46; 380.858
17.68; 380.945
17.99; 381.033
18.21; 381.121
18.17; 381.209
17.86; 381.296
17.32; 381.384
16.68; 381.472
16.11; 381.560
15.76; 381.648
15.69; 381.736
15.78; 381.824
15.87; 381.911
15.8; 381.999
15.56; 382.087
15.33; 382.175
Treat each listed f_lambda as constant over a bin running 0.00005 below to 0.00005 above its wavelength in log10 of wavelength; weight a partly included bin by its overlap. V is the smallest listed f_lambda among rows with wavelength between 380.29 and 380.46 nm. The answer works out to 16.54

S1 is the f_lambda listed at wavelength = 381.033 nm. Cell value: 17.99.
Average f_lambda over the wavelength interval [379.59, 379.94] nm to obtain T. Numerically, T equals 13.4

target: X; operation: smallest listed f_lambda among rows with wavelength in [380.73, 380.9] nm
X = 17.44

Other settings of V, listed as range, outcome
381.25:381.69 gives 15.76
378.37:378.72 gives 17.72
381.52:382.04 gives 15.69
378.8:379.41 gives 16.67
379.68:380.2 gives 12.49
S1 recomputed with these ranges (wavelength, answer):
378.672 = 17.72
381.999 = 15.8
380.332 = 16.54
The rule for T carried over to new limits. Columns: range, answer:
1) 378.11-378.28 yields 18.3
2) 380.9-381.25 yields 18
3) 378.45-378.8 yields 17.9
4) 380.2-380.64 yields 17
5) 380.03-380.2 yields 13.7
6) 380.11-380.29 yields 14.8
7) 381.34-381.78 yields 16.3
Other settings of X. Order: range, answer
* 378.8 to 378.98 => 16.69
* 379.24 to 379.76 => 13.62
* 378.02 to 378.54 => 18.02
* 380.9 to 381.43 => 17.32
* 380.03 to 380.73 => 13.22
